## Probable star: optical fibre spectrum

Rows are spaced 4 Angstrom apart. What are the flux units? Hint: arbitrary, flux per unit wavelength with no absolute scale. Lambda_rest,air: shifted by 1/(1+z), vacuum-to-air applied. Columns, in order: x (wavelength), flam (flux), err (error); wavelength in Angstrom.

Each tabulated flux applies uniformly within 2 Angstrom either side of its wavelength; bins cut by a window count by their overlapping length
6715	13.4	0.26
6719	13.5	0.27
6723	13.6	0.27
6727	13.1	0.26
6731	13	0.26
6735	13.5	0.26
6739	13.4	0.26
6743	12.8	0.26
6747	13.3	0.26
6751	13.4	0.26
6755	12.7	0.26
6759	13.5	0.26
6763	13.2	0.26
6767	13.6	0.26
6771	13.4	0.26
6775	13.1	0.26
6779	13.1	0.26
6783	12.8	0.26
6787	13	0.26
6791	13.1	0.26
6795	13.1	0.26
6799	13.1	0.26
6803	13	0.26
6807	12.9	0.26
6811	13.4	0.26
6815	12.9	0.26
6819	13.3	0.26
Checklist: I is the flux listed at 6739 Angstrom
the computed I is 13.4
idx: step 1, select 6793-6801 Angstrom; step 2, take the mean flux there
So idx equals 13.1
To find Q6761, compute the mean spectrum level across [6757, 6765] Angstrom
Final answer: 13.3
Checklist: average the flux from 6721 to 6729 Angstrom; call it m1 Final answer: 13.3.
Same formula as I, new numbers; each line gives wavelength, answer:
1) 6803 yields 13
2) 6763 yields 13.2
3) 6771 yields 13.4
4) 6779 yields 13.1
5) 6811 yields 13.4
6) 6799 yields 13.1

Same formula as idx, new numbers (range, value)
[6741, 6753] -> 13.2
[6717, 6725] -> 13.6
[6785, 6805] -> 13.1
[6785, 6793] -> 13.1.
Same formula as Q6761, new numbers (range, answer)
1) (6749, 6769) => 13.3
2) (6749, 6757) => 13.1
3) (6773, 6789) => 13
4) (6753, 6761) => 13.1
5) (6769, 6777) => 13.2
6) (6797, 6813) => 13.1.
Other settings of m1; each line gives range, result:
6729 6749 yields 13.2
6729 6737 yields 13.2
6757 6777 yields 13.4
